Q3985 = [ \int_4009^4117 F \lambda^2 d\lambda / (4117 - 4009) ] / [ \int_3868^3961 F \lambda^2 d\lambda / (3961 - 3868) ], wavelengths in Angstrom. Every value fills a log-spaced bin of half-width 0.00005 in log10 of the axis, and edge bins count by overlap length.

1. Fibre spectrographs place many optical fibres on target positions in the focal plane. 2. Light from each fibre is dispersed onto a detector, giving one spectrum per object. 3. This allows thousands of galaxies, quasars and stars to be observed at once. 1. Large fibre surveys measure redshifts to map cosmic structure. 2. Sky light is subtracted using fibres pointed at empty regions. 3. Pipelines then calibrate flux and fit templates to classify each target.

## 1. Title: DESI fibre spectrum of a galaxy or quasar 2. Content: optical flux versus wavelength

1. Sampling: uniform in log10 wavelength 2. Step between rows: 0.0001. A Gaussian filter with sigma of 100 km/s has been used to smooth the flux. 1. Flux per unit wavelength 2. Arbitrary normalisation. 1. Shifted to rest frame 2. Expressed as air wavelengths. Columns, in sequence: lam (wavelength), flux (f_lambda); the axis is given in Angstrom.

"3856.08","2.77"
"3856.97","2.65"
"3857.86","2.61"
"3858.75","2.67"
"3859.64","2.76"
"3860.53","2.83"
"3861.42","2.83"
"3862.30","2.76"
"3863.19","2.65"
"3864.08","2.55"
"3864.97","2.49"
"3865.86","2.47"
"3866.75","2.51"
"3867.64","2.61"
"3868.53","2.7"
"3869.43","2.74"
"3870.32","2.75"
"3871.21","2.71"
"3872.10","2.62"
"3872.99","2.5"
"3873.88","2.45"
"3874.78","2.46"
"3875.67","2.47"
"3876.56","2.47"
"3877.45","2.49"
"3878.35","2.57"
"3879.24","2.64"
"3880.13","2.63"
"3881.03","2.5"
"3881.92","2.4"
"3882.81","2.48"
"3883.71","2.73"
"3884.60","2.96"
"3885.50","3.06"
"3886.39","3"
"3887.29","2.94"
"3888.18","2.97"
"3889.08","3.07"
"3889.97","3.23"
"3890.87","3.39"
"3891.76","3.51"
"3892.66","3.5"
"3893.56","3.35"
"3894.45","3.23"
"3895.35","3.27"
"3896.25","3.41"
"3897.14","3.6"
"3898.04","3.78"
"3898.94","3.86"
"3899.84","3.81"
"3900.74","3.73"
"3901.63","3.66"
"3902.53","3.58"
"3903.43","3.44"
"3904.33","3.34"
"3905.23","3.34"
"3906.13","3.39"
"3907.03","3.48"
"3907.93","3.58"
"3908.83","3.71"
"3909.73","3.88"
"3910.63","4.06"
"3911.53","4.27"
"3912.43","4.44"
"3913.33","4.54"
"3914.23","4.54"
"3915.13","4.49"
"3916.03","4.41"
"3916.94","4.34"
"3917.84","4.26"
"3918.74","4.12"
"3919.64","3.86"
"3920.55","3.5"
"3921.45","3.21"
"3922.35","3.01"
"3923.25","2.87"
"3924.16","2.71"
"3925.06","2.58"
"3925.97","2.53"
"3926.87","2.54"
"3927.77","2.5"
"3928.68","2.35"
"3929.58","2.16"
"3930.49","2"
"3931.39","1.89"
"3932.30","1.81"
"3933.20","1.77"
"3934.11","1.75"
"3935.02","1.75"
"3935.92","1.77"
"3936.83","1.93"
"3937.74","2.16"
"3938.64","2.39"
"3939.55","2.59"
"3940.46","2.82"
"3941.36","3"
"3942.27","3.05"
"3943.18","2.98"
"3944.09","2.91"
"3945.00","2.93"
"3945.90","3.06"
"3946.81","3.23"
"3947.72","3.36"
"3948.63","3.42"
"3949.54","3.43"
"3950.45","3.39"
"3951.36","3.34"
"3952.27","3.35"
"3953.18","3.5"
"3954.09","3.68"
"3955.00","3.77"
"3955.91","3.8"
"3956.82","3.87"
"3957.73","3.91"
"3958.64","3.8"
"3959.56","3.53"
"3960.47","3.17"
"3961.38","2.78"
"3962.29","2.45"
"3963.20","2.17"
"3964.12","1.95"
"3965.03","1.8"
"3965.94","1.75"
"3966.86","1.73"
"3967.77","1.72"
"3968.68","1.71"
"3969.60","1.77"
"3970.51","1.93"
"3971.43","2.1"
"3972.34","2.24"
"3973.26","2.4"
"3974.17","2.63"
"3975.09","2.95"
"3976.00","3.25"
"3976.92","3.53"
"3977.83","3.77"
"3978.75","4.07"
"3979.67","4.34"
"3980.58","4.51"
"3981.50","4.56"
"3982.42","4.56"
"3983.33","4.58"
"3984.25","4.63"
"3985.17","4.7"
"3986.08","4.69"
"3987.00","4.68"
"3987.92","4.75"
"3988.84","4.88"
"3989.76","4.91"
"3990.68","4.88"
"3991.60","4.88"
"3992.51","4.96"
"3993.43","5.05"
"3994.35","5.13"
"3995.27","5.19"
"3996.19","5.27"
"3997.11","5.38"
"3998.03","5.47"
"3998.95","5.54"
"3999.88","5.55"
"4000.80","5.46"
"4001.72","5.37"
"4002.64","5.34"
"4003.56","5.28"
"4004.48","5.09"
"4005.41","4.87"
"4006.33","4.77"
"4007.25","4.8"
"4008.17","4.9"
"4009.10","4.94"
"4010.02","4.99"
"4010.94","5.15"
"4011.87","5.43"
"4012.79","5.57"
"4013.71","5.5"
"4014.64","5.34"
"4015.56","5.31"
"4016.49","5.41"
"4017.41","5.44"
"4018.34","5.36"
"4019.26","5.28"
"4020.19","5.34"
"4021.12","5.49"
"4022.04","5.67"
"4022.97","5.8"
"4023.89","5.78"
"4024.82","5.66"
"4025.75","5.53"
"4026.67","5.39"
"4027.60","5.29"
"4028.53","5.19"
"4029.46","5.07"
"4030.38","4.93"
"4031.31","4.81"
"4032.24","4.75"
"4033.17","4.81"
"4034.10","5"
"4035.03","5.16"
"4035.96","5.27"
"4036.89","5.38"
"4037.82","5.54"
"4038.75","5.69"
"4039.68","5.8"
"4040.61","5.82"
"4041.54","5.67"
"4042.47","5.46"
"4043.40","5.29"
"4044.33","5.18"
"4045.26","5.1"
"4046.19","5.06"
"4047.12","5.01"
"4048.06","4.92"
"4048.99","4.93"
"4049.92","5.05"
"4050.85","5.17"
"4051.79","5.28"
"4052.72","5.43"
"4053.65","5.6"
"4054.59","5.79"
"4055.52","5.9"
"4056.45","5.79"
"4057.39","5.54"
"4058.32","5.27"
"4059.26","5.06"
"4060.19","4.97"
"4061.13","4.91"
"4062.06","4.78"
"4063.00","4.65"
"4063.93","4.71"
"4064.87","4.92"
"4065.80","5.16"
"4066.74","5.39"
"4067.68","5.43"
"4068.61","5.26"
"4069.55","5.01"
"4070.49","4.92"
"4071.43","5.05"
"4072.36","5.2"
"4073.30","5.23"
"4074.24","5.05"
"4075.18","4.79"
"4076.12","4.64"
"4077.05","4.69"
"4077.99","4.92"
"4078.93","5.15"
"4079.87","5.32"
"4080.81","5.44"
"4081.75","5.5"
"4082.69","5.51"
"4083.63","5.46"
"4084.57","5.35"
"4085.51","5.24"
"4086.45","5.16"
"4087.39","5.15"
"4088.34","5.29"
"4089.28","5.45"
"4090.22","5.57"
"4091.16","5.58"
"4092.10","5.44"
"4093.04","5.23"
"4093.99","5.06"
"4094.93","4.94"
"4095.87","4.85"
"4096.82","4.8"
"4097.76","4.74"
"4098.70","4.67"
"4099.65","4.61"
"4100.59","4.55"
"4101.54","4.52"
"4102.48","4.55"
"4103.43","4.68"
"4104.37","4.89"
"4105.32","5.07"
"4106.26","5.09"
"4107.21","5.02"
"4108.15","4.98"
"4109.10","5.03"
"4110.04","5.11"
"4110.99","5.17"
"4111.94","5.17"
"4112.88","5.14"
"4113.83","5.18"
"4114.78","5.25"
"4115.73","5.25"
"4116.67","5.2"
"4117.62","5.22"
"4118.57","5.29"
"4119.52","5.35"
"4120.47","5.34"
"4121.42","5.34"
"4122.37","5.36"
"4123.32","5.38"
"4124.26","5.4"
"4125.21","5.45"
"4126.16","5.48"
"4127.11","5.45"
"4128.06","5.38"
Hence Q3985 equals 1.8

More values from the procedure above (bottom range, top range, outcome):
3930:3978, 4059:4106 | 1.99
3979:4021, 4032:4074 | 1.06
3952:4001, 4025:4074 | 1.44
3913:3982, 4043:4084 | 1.85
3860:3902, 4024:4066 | 1.95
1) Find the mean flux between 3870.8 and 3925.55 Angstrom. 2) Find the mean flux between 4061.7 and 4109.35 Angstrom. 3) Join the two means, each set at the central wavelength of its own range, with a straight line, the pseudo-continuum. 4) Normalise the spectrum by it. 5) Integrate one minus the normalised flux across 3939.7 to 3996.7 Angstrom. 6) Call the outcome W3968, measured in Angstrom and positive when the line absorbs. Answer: 6.9 Angstrom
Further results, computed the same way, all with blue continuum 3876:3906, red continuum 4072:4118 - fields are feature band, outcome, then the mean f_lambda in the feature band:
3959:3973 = 6.0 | 2.2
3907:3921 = -3.1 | 4.11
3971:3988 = 0.8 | 3.82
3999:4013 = -3.1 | 5.17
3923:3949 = 7.8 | 2.51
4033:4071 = -4.7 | 5.25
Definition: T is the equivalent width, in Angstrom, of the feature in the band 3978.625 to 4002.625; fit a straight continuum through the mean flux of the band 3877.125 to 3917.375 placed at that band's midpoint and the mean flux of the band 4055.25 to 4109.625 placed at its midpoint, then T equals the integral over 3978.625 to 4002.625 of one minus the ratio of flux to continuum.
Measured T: -3.8 Angstrom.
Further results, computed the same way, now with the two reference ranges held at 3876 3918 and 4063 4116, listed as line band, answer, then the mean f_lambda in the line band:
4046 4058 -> -1.5 Angstrom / 5.35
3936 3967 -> 7.4 Angstrom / 2.97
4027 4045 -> -2.5 Angstrom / 5.27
